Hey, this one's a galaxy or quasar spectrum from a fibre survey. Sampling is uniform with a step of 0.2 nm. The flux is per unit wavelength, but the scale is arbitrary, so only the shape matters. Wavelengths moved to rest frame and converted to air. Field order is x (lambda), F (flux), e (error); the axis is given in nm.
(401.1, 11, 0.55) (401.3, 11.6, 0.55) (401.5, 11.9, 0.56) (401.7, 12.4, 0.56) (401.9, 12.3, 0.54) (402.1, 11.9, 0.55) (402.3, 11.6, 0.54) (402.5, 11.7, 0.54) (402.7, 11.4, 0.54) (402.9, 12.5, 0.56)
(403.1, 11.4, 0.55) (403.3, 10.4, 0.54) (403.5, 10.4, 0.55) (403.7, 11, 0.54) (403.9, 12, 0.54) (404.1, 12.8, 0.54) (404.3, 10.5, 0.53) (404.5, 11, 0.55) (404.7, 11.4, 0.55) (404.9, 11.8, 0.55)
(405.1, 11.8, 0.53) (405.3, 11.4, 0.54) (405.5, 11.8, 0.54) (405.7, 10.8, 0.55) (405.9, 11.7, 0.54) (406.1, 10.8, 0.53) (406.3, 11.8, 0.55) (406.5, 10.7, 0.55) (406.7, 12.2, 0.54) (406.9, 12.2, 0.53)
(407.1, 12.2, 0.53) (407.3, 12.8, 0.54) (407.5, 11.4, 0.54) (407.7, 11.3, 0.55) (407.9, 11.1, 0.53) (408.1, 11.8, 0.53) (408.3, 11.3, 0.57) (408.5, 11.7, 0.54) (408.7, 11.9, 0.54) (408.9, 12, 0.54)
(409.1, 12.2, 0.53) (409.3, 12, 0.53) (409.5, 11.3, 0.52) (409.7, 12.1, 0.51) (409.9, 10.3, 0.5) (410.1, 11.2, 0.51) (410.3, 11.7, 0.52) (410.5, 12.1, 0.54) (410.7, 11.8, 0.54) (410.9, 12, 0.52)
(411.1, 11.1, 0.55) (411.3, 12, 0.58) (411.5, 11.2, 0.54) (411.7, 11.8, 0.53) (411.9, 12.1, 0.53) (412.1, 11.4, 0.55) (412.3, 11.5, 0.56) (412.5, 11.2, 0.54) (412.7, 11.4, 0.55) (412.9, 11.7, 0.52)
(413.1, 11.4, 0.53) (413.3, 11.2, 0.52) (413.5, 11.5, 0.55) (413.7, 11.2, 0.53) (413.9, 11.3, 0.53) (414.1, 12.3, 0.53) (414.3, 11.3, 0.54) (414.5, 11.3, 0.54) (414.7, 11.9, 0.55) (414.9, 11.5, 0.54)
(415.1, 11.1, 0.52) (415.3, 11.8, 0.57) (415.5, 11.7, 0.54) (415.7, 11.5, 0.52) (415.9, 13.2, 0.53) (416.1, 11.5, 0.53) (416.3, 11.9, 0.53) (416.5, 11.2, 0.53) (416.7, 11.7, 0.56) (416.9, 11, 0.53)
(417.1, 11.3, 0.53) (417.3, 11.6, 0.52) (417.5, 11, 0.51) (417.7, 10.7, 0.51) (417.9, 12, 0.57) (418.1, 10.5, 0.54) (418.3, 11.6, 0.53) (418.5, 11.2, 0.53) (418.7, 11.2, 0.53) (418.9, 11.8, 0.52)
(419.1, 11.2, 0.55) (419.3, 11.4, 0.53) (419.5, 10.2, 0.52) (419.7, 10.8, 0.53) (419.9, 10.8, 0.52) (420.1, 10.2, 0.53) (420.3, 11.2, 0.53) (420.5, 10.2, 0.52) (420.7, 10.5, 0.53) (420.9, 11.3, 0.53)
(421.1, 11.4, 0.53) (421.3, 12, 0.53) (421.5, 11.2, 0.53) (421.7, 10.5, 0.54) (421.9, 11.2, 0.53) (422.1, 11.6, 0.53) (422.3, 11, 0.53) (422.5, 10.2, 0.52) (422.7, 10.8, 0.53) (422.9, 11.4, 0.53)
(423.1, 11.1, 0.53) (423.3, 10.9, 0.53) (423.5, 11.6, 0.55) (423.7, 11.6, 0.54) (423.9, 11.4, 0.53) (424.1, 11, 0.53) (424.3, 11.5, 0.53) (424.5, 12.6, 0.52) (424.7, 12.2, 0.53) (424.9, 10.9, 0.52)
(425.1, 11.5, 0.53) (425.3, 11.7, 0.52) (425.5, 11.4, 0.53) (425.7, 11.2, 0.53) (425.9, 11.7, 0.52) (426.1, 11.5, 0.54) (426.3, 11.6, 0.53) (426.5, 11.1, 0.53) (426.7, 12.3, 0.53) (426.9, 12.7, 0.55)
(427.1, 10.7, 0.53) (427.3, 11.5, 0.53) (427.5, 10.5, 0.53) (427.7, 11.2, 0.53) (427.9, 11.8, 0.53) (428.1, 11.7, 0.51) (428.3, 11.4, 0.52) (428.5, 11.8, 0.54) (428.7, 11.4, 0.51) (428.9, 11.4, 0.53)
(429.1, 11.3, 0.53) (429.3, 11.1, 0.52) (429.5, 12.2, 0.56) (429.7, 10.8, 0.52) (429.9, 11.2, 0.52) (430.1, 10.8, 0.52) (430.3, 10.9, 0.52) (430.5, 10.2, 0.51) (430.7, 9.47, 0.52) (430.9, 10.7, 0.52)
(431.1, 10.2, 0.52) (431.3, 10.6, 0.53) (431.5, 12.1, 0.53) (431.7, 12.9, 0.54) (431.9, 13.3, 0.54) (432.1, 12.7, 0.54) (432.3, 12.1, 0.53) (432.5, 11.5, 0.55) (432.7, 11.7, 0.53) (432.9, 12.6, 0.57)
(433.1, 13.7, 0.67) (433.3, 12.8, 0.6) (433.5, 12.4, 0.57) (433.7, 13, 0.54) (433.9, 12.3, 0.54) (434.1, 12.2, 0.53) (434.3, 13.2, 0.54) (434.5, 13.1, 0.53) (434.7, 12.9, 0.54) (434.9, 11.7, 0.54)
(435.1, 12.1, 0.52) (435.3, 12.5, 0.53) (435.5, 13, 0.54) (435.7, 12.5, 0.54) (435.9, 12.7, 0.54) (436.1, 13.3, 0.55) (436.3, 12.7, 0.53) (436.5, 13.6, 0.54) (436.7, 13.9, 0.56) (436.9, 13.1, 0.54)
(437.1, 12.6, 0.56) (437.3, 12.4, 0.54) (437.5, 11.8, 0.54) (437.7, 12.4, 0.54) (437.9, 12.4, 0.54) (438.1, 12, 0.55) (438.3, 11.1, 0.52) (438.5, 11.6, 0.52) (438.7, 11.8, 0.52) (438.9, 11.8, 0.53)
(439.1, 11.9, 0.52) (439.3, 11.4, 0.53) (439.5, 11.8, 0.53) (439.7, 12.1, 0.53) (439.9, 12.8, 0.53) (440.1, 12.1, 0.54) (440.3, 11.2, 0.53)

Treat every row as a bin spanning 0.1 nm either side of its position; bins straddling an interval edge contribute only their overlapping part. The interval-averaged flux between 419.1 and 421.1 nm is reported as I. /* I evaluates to 10.8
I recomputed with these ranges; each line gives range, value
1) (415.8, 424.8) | 11.3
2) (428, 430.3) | 11.4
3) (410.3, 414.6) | 11.6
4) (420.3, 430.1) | 11.3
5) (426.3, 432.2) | 11.4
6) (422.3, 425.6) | 11.4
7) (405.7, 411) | 11.7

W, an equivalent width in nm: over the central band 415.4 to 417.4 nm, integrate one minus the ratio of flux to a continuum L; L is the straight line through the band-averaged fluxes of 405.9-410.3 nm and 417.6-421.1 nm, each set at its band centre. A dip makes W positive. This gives -0.09 nm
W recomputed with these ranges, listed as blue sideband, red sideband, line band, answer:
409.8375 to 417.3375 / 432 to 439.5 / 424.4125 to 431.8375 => 0.47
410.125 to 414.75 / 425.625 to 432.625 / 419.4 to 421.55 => 0.11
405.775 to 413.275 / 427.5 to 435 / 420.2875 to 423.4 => 0.18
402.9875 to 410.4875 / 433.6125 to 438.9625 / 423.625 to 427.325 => 0.17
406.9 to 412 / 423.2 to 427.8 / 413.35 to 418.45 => 0.05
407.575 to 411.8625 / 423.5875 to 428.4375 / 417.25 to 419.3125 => 0.05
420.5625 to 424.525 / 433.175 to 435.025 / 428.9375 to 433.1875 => 0.26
